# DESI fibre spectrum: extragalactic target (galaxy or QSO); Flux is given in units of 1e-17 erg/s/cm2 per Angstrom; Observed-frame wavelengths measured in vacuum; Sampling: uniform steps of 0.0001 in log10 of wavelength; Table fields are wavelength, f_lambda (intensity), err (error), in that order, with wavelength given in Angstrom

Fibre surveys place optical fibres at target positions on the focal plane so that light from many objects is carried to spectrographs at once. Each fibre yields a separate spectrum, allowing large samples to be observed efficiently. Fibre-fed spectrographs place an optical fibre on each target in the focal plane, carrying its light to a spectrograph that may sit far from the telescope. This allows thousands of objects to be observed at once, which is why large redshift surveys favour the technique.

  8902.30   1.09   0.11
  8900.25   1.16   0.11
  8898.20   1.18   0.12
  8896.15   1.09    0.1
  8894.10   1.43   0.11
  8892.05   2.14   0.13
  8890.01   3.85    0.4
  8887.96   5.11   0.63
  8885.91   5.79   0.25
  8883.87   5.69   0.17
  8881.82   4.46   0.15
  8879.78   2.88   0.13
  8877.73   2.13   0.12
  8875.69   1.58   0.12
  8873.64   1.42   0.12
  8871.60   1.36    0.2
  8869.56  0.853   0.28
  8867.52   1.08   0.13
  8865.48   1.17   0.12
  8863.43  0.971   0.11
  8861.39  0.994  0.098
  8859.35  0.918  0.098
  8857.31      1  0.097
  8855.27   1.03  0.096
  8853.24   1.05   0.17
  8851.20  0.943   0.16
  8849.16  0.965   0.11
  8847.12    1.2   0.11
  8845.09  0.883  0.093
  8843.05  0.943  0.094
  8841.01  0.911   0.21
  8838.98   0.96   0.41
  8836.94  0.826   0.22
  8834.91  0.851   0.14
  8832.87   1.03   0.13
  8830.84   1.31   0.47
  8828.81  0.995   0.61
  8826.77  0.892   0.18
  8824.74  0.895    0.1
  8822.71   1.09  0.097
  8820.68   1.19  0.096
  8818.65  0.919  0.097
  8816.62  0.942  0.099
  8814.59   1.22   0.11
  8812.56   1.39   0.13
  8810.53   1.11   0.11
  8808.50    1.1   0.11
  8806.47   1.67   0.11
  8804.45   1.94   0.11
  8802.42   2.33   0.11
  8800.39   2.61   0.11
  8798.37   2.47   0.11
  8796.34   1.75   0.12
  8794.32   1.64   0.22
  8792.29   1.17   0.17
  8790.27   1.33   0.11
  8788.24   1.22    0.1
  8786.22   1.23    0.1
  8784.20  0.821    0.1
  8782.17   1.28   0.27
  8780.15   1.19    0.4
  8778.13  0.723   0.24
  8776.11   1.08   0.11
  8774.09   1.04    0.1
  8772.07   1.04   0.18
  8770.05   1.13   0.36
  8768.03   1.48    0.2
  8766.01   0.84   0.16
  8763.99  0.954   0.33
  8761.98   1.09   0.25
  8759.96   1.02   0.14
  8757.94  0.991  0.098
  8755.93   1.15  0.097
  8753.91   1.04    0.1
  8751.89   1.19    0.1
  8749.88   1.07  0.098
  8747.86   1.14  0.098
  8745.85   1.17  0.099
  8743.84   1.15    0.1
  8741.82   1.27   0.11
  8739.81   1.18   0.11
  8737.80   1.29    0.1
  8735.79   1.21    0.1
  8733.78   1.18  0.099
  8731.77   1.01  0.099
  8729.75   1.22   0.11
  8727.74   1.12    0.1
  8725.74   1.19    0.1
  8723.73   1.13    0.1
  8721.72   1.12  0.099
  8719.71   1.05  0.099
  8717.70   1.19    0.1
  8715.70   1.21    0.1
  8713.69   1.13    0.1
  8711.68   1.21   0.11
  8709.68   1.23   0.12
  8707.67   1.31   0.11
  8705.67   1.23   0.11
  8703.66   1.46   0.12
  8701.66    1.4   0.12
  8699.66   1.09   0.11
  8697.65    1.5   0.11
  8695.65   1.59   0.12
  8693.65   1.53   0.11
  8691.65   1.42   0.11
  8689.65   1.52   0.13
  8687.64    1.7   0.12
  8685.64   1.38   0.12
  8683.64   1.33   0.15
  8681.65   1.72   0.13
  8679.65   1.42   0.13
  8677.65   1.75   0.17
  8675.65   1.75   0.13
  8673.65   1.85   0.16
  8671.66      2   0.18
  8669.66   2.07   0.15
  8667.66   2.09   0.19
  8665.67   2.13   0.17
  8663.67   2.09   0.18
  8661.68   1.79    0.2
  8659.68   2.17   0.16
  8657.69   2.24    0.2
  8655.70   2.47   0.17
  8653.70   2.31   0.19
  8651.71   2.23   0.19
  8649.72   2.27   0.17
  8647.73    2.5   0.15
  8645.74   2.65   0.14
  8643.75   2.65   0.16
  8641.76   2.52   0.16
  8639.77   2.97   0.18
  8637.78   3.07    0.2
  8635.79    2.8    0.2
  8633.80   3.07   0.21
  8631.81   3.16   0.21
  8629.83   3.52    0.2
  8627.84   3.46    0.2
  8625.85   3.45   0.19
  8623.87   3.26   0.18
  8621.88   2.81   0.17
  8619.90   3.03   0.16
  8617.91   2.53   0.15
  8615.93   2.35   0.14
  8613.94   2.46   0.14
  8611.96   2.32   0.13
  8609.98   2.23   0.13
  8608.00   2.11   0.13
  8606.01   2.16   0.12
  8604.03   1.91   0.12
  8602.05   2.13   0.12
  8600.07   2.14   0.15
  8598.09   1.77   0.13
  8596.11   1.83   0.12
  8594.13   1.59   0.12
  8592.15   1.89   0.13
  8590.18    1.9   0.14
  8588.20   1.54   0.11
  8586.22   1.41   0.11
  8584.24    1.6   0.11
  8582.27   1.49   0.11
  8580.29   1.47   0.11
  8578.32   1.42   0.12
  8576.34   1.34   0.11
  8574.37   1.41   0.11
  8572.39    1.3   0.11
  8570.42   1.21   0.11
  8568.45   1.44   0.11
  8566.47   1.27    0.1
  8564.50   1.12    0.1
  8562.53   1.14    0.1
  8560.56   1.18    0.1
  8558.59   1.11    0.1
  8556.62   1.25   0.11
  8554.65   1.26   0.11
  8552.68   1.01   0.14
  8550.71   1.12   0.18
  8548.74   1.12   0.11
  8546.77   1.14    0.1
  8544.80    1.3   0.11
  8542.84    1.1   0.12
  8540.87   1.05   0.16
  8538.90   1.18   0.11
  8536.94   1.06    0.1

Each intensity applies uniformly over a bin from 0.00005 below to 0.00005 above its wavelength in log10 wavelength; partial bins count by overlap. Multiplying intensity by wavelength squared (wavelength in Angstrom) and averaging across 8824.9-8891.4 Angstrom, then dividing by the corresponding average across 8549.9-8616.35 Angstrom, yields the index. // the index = 1.16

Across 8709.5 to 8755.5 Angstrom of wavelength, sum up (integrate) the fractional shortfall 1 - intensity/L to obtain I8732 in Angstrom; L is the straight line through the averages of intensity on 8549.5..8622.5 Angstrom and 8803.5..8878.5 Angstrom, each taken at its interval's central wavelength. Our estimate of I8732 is 7.07 Angstrom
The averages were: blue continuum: 1.7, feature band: 1.16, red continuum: 1.12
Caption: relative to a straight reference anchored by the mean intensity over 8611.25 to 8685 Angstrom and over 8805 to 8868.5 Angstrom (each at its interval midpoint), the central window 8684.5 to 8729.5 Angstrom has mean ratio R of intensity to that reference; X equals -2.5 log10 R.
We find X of 0.47 mag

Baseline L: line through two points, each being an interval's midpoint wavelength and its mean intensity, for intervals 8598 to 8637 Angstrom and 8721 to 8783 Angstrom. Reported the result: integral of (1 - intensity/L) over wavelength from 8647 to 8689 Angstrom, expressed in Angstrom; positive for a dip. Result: 2.69 Angstrom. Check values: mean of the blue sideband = 2.66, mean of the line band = 1.96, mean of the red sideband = 1.12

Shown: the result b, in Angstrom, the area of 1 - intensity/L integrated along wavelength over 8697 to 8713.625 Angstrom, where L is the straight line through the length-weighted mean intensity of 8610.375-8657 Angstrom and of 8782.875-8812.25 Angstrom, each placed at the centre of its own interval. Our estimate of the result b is 7.1 Angstrom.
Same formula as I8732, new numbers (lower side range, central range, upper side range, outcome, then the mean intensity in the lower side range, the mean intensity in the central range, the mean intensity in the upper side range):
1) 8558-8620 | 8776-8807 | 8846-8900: 6.2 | 1.73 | 1.54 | 2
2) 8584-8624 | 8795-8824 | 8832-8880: -4.8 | 2.13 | 1.55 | 1.14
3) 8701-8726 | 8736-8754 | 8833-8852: -0.4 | 1.22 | 1.18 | 0.946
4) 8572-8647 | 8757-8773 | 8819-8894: 7.1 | 2.29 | 1.07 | 1.7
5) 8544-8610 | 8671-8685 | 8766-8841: -2.8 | 1.5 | 1.67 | 1.26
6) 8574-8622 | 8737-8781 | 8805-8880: 9.8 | 1.95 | 1.1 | 1.14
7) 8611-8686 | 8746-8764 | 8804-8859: 6.1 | 2.42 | 1.08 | 1.07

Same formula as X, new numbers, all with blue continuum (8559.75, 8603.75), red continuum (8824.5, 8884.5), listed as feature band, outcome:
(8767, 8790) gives 0.26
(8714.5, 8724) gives 0.27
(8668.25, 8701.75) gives -0.09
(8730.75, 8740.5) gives 0.23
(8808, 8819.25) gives 0.25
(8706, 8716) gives 0.20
